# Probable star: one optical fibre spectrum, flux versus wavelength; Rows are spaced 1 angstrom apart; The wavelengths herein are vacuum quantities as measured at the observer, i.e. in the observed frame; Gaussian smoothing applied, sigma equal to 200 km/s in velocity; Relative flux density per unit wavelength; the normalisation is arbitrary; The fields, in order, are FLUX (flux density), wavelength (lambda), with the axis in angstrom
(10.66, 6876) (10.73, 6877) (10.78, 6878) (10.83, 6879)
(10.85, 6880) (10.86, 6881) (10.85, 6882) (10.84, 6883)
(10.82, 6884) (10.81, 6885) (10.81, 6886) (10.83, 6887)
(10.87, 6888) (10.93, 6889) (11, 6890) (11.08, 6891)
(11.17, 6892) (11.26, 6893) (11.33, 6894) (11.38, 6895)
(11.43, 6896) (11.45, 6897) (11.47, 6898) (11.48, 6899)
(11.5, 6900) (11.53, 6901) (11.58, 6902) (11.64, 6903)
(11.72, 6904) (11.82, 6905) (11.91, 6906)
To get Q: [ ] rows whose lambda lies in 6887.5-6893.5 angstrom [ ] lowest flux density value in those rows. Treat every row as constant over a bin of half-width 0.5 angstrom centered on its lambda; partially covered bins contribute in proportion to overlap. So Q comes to 10.87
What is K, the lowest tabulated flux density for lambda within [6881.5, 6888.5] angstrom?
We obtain 10.81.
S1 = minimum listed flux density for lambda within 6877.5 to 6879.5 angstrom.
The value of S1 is 10.78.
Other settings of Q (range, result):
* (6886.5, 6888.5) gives 10.83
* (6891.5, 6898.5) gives 11.17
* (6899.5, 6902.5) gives 11.5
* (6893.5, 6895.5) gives 11.33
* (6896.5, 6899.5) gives 11.45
